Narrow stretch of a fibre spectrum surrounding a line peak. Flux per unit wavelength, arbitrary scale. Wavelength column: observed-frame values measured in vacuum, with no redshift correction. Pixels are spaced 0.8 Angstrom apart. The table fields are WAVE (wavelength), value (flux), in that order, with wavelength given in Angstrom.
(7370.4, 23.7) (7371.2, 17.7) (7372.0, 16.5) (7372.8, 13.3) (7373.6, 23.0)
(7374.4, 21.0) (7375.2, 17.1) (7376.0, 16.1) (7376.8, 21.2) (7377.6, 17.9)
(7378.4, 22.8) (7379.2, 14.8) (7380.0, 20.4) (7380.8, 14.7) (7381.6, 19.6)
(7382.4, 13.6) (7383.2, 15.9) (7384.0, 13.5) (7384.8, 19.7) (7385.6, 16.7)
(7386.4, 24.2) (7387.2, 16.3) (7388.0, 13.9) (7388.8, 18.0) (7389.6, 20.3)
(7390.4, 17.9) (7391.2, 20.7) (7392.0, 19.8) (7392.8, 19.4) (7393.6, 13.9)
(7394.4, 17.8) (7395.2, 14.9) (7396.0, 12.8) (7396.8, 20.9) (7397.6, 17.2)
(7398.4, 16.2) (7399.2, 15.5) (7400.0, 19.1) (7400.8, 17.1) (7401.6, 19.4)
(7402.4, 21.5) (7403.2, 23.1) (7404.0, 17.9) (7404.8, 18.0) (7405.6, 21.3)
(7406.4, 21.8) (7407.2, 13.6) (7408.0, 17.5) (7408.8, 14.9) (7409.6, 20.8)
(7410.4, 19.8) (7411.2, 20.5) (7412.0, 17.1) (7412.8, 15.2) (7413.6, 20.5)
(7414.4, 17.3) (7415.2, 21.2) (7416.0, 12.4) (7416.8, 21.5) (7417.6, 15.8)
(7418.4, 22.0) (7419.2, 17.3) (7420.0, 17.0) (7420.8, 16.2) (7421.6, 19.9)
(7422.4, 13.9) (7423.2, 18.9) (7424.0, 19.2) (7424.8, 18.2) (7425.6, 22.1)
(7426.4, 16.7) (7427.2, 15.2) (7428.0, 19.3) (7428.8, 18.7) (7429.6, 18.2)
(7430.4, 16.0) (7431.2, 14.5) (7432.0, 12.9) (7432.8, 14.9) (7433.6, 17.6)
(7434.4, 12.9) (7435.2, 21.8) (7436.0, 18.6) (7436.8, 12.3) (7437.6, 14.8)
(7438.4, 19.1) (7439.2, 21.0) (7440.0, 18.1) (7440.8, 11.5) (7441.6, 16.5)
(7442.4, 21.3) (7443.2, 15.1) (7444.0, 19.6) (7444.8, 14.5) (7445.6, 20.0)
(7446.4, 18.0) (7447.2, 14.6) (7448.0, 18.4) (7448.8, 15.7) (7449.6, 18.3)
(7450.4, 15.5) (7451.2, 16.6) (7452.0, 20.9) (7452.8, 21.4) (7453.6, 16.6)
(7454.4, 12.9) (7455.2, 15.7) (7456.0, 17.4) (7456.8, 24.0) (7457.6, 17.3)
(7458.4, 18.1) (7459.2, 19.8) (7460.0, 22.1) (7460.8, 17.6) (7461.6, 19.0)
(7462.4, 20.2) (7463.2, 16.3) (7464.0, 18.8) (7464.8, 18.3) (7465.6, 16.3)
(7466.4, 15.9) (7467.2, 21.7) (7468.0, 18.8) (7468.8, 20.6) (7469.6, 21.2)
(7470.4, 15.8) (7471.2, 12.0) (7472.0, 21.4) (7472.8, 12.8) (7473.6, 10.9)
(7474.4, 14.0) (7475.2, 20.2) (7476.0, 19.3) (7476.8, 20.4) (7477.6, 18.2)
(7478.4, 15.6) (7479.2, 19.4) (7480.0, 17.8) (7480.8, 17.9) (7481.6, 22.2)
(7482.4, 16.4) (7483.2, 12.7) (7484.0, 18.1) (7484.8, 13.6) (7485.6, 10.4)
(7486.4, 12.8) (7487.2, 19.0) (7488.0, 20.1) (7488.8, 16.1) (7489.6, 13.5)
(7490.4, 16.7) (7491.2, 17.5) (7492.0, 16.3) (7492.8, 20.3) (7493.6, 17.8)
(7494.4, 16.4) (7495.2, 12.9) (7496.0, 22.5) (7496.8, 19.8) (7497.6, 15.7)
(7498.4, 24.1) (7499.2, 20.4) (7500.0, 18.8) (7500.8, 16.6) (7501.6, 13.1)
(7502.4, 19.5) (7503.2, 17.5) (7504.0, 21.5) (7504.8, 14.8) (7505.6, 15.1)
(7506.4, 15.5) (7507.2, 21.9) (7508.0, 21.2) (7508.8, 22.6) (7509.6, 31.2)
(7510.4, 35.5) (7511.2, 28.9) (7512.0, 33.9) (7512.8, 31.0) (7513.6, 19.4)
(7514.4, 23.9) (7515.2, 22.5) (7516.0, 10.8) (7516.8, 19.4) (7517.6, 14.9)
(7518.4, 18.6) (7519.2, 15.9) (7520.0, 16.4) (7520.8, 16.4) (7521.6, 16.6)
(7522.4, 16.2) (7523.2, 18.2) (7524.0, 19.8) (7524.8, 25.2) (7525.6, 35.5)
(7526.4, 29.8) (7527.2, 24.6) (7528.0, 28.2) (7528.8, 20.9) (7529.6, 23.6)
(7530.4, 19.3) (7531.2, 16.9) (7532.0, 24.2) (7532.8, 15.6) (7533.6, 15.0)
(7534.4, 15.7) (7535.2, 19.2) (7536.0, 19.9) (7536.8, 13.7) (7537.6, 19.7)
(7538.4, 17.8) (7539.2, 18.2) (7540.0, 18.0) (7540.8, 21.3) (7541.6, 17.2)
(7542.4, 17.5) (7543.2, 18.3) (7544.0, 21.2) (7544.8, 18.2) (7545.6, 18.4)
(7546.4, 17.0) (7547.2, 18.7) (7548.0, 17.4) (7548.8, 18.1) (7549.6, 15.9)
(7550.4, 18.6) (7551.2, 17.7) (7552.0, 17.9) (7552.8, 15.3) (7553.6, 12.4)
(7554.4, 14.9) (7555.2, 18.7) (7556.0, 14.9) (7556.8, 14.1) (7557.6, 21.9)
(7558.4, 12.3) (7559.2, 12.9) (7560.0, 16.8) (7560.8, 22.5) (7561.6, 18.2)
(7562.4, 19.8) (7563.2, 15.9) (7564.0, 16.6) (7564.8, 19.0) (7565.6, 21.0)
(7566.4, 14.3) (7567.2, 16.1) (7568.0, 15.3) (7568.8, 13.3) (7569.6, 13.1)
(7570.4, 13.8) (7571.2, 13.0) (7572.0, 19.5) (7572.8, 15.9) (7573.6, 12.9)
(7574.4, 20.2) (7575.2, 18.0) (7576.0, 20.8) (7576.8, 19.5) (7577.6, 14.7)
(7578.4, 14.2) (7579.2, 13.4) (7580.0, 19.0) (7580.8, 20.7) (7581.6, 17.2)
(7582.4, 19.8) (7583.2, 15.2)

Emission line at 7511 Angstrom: [S II]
